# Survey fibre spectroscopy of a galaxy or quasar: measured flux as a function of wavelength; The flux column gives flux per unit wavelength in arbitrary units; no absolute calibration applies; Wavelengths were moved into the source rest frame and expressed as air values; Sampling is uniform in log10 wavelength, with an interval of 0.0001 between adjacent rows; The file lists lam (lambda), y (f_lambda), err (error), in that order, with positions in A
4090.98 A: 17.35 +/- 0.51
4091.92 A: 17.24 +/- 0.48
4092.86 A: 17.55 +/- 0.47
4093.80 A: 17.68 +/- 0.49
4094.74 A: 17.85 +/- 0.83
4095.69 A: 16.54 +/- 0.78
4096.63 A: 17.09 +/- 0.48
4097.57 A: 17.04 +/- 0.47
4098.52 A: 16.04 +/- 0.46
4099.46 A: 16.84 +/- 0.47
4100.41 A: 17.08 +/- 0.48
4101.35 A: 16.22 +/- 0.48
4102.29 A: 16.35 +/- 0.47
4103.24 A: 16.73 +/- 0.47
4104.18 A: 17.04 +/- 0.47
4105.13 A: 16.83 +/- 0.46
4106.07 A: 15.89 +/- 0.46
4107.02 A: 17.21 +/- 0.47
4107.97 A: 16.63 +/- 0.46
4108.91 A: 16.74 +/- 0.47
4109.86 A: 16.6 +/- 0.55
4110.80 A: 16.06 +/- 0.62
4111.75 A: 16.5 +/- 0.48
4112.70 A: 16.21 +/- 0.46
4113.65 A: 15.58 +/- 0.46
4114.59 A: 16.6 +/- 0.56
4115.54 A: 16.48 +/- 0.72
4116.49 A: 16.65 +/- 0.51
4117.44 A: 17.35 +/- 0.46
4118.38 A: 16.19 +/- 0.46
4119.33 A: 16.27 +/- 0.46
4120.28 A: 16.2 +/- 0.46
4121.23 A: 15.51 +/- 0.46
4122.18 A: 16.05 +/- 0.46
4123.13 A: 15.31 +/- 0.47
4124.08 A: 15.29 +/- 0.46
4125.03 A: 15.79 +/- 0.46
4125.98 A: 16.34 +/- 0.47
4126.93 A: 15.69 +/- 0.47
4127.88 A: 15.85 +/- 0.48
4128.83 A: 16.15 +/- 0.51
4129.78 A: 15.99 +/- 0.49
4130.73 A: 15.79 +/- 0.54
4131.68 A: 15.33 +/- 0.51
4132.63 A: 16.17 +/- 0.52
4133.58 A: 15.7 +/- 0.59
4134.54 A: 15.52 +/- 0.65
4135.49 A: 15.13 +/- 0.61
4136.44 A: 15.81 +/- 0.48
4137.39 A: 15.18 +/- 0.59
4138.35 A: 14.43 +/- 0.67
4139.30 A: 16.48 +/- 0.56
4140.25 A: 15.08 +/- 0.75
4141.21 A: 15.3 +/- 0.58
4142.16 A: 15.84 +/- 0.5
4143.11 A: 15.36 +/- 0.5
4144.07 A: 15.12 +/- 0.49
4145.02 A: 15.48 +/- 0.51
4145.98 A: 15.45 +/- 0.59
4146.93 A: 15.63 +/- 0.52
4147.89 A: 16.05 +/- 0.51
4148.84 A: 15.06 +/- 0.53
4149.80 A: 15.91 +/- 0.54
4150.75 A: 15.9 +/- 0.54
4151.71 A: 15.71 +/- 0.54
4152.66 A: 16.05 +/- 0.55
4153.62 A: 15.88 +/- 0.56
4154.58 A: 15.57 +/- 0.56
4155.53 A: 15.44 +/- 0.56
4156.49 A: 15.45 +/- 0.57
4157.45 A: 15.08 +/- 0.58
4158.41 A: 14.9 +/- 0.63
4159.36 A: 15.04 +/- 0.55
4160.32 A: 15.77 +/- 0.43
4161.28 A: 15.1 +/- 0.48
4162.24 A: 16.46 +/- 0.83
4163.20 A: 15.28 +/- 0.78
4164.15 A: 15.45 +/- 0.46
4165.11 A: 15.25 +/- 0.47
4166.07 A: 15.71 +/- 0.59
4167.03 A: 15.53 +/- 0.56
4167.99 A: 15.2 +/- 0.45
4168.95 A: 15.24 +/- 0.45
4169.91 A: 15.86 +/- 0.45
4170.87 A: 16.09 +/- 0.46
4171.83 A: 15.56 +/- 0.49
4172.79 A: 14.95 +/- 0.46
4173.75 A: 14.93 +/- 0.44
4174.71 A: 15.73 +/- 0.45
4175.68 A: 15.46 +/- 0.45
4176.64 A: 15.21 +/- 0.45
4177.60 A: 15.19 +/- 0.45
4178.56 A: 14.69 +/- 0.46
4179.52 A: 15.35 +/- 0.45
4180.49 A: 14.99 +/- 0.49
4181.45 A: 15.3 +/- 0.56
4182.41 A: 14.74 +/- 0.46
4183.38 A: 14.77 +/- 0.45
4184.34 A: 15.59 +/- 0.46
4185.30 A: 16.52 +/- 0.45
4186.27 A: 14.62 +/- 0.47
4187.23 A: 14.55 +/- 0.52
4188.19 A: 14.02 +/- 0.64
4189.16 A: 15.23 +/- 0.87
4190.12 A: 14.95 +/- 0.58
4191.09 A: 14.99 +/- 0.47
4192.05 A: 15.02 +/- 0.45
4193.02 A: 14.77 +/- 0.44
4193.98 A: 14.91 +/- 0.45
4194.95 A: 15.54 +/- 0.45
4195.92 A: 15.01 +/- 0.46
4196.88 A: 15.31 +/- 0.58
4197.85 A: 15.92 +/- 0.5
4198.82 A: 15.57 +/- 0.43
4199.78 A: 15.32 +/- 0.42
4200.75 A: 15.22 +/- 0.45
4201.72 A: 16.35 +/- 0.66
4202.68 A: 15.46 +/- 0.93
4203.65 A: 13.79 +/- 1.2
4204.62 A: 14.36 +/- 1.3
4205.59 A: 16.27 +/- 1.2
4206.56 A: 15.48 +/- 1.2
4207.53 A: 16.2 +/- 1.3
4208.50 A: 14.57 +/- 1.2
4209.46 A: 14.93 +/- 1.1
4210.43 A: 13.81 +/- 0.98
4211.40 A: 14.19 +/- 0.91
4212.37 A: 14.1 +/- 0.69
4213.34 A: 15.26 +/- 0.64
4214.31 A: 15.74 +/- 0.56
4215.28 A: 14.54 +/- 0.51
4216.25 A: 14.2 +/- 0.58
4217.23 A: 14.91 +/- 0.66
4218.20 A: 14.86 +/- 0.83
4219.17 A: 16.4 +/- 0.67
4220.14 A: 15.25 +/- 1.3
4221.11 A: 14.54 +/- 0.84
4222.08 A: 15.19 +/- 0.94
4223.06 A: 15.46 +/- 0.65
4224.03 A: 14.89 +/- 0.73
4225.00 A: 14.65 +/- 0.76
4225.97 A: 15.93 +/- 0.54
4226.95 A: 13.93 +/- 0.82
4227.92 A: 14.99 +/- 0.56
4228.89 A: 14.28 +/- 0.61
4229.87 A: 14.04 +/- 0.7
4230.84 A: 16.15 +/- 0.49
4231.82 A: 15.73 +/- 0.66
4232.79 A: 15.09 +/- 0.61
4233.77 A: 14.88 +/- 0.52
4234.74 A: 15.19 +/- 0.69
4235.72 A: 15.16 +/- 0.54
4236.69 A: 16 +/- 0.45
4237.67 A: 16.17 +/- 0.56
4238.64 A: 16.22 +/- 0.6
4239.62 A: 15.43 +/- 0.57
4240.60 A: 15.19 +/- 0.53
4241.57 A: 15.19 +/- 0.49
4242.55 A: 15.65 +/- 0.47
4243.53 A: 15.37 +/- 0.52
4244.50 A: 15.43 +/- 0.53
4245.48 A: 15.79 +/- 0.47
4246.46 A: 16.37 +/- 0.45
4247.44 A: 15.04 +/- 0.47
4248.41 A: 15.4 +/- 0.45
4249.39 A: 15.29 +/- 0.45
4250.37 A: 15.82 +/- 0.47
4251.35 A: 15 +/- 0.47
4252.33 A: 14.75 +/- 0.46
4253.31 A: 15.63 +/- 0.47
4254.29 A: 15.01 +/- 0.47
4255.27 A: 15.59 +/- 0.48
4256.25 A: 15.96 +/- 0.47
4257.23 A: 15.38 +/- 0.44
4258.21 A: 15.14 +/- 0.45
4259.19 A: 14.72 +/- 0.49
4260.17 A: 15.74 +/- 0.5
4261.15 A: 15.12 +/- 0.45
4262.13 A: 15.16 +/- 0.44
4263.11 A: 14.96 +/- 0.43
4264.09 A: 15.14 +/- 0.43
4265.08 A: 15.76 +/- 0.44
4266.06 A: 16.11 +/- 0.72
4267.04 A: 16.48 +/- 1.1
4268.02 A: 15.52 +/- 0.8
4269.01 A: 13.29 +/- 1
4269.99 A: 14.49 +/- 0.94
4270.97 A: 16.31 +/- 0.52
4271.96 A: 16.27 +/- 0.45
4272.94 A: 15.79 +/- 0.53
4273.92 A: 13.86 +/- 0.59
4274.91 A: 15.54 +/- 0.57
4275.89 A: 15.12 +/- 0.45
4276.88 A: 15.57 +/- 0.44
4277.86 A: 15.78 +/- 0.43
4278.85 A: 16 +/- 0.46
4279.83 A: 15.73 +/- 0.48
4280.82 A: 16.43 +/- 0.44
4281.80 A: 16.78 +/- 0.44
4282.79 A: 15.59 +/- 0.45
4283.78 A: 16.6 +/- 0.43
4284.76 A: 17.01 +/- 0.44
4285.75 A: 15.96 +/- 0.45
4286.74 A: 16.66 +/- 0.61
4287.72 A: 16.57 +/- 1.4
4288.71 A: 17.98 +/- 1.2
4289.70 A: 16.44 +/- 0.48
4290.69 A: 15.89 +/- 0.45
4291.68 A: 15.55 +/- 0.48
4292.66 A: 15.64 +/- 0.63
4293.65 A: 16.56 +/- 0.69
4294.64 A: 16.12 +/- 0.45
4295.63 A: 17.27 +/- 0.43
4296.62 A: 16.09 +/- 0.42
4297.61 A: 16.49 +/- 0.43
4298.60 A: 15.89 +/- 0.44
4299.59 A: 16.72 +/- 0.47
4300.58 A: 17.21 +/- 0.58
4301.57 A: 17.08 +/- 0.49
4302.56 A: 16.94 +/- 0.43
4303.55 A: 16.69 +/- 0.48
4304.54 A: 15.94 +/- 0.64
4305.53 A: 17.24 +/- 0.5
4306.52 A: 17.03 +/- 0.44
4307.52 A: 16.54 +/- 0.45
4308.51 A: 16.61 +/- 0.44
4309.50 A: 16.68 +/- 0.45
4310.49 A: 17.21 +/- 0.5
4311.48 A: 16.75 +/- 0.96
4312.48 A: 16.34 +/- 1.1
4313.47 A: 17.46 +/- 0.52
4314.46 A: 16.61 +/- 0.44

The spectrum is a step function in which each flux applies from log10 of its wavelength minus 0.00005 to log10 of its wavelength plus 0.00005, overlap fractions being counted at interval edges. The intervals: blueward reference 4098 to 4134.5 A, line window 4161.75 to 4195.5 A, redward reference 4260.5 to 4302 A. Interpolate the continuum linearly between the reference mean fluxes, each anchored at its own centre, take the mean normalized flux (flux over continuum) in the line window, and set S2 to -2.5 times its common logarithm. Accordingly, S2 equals 0.061 mag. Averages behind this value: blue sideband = 16.2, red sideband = 16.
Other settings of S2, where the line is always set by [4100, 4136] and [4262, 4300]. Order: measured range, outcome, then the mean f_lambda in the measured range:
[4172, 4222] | 0.067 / 15.1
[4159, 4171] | 0.040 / 15.5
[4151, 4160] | 0.045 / 15.5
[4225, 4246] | 0.048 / 15.3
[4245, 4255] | 0.039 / 15.4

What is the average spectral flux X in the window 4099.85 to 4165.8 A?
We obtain 15.9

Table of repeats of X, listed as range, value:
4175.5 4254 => 15.2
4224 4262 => 15.3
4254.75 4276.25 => 15.3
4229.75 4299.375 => 15.7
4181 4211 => 15.1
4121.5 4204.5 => 15.4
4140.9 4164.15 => 15.5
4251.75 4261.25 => 15.3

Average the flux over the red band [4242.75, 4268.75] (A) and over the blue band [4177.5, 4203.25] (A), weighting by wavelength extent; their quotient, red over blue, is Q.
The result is 1.0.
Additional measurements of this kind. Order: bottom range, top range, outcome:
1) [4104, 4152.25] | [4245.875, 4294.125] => 0.99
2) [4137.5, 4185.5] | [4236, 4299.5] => 1.02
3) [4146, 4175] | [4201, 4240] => 0.97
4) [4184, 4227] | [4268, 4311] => 1.07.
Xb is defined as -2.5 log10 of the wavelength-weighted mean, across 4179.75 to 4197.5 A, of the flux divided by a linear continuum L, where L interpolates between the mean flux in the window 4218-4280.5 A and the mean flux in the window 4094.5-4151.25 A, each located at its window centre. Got 0.05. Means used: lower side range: 16.1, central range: 15.1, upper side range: 15.3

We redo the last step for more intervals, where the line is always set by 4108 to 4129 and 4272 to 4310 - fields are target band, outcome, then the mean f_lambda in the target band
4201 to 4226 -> 0.08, 15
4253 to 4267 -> 0.06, 15.4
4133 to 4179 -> 0.05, 15.5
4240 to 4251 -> 0.05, 15.5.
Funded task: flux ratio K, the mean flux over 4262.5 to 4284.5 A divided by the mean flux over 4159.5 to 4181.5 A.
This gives 1.0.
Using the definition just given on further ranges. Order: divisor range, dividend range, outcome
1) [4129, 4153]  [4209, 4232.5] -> 0.96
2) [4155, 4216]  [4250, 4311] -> 1.05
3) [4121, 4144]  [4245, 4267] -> 0.99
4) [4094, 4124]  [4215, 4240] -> 0.92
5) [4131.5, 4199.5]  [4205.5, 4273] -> 0.99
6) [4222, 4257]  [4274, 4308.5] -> 1.07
